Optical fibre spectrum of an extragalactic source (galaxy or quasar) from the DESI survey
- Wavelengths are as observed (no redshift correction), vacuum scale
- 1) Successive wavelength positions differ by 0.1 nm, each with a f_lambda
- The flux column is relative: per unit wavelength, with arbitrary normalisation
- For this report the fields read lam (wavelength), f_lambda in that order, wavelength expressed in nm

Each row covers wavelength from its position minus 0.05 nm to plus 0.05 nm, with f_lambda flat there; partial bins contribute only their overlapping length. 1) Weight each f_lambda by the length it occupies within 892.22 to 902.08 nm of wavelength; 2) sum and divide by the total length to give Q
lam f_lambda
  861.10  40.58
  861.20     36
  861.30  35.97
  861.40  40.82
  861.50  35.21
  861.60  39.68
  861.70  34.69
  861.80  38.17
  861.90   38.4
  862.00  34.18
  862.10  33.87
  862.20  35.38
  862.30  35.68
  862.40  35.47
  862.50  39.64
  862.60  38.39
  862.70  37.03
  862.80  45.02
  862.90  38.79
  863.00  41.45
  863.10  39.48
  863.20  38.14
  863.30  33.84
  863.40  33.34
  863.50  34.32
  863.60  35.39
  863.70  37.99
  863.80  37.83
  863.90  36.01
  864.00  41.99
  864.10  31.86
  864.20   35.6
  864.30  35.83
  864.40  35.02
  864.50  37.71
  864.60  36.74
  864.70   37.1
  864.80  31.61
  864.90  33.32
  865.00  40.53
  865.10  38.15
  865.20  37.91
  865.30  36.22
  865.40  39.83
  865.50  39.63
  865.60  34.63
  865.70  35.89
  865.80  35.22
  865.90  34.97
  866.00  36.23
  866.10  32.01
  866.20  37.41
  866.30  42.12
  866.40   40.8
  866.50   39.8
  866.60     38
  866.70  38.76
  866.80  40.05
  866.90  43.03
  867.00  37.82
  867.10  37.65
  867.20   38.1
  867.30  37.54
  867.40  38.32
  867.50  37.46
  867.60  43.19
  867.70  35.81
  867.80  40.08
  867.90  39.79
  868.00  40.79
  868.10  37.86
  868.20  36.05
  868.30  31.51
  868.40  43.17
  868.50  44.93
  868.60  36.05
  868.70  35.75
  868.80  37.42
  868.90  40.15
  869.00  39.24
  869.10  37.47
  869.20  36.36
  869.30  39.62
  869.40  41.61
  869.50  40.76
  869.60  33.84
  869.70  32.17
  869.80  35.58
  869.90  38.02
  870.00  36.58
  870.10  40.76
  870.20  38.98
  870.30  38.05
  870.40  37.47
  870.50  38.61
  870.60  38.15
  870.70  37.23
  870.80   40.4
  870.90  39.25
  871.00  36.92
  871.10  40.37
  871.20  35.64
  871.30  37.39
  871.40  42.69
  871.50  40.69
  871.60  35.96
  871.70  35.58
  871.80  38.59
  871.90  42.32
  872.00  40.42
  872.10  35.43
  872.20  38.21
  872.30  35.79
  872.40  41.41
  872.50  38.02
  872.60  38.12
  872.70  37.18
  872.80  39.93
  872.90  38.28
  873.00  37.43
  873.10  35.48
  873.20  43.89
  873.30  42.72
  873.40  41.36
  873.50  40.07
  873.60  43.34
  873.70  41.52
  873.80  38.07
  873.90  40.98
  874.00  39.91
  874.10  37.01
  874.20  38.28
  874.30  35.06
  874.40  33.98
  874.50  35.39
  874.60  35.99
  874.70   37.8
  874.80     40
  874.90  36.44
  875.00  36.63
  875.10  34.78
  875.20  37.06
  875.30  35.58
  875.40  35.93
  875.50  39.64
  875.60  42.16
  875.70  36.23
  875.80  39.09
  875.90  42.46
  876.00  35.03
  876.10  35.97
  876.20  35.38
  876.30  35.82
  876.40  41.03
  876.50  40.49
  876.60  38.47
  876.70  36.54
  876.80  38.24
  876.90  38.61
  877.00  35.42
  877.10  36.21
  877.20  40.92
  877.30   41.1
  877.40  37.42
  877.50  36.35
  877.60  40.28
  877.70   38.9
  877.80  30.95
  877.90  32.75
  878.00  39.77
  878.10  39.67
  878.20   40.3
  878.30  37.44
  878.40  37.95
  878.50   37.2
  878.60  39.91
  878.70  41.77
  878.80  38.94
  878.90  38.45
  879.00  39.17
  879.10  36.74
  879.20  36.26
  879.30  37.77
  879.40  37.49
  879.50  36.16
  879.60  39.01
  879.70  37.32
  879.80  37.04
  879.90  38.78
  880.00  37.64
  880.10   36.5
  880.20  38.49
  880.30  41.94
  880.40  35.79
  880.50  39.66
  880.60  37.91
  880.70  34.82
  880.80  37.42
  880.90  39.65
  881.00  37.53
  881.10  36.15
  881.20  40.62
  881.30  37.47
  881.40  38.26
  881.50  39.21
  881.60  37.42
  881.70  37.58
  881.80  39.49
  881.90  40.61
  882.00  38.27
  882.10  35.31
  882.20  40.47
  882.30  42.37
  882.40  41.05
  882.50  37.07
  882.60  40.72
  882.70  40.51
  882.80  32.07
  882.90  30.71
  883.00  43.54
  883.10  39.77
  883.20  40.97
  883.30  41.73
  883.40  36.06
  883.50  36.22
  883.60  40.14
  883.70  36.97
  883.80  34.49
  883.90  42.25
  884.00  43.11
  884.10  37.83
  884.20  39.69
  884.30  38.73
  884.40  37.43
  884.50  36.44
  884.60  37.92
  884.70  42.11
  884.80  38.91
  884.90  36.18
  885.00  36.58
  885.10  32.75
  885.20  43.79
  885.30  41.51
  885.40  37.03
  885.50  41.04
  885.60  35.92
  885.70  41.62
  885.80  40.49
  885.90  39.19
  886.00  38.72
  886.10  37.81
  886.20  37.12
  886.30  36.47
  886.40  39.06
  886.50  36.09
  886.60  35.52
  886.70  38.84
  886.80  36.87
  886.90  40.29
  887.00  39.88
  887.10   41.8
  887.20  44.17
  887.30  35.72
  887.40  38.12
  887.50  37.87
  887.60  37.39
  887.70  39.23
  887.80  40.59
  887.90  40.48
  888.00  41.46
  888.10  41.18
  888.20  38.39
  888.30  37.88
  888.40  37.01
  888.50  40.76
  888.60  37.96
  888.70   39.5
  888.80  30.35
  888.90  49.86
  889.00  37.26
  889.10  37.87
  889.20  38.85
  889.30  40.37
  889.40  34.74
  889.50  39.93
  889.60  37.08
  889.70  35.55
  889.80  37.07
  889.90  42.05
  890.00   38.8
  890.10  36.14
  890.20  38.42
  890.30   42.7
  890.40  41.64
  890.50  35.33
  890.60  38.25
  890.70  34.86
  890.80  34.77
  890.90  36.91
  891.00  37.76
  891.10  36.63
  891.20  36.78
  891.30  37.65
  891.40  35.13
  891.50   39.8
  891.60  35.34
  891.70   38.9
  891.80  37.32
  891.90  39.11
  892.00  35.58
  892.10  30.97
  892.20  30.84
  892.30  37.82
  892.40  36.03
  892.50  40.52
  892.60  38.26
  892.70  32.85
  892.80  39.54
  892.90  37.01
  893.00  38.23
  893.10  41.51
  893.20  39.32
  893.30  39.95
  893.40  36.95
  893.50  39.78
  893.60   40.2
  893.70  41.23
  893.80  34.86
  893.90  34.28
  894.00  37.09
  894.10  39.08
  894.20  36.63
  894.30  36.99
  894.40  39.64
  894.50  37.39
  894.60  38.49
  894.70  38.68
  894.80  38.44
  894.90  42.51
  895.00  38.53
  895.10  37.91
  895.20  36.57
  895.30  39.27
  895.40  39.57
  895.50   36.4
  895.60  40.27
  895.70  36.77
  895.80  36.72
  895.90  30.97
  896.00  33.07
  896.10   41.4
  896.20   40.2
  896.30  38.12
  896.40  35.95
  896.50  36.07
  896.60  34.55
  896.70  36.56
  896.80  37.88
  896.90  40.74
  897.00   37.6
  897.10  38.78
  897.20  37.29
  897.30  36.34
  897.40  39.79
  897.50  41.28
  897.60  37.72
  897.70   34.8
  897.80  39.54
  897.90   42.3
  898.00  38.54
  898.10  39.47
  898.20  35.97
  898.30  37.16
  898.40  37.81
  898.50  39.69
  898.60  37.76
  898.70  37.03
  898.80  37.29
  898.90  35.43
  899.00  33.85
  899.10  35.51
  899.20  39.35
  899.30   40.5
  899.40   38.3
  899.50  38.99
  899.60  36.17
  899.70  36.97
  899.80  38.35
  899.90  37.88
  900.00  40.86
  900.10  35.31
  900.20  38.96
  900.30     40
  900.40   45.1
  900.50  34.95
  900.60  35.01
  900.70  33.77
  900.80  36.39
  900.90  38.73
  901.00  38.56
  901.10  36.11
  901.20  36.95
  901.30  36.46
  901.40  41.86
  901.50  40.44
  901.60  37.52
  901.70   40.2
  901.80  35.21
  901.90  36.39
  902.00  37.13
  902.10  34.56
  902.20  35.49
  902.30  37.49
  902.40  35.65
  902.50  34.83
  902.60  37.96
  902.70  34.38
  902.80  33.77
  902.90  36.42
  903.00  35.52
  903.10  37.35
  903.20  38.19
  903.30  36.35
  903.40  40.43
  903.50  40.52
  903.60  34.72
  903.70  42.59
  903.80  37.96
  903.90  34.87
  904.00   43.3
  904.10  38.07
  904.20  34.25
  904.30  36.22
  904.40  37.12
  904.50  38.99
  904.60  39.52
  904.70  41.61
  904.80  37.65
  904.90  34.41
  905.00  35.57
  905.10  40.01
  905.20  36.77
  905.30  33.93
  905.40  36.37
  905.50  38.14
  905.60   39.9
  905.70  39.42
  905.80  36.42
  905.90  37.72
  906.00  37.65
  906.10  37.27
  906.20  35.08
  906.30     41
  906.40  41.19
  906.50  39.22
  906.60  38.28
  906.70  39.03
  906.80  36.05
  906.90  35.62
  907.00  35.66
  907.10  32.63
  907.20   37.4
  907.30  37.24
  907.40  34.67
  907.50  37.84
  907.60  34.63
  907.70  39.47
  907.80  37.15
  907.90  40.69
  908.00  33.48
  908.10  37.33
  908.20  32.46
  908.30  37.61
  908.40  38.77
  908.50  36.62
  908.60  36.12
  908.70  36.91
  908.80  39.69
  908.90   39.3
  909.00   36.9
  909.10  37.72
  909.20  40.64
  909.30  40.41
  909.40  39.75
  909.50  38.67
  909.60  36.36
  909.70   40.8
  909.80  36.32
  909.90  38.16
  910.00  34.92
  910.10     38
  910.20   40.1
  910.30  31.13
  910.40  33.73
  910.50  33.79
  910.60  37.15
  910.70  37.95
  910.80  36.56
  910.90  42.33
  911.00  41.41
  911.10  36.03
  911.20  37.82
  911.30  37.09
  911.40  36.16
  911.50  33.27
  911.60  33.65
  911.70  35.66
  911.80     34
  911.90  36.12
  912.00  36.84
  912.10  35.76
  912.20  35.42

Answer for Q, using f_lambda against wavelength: 37.9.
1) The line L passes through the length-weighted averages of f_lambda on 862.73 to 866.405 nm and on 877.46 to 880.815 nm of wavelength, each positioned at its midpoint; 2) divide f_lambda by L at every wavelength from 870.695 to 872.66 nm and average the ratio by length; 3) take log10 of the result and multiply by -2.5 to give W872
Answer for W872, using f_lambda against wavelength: -0.03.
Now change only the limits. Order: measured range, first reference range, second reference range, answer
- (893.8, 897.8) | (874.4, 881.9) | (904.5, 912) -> -0.005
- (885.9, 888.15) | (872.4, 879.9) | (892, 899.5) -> -0.027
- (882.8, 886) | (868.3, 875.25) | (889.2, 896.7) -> -0.021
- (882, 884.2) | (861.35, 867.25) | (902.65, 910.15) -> -0.039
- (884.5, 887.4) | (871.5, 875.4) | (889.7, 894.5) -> -0.024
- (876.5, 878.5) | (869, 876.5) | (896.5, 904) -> 0.009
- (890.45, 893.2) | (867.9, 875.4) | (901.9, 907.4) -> 0.024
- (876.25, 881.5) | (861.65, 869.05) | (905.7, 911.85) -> -0.017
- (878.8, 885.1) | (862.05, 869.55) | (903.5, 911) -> -0.017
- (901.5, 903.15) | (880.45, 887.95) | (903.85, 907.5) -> 0.037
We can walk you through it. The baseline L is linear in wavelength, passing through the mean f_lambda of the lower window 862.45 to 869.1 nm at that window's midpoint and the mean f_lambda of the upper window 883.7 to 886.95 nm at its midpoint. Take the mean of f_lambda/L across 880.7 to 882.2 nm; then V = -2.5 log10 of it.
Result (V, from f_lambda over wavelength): 0.00 mag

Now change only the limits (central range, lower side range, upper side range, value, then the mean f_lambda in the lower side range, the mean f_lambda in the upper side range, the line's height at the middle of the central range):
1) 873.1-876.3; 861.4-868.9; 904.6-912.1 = -0.02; 37.5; 37.2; 37.5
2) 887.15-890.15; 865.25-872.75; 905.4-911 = -0.03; 38.2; 37.5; 37.8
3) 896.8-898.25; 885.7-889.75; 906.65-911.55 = -0.02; 38.7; 37.1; 38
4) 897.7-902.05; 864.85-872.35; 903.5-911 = -0.01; 38.1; 37.5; 37.6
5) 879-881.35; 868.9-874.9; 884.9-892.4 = 0.01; 38.4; 38.1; 38.3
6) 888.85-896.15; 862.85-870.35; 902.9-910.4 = -0.01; 37.6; 37.5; 37.6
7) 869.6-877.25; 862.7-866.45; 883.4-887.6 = -0.01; 37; 38.6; 37.7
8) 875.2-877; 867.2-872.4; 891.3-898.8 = 0.01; 38.3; 37.7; 38.2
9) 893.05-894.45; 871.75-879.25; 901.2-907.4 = -0.02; 38.2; 37.4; 37.7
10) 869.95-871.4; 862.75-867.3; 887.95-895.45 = -0.03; 37.4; 38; 37.5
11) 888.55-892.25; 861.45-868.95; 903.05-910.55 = 0.00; 37.5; 37.5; 37.5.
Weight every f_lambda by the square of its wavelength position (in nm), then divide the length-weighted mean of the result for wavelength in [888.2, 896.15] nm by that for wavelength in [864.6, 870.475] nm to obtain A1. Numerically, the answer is 1.05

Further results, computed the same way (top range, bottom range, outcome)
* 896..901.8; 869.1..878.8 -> 1.05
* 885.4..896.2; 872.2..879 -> 1.03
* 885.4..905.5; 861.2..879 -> 1.06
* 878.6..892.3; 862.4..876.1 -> 1.04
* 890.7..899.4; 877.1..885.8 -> 1.01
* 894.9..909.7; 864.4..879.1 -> 1.06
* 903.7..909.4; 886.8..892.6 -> 1.02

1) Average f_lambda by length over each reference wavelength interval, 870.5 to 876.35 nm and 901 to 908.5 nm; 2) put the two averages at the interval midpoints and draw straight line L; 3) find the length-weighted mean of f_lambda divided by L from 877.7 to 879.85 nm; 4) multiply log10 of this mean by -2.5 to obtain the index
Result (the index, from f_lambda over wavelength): 0.011 mag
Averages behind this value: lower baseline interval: 38.3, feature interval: 37.7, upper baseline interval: 37.3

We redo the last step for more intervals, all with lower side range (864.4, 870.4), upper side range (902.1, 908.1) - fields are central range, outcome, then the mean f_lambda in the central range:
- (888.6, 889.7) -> -0.025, 38.4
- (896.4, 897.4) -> 0.001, 37.4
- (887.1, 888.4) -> -0.051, 39.4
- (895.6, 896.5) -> 0.018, 36.8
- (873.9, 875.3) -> 0.025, 36.9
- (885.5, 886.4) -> -0.029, 38.6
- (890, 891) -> -0.006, 37.7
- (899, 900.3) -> -0.018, 38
